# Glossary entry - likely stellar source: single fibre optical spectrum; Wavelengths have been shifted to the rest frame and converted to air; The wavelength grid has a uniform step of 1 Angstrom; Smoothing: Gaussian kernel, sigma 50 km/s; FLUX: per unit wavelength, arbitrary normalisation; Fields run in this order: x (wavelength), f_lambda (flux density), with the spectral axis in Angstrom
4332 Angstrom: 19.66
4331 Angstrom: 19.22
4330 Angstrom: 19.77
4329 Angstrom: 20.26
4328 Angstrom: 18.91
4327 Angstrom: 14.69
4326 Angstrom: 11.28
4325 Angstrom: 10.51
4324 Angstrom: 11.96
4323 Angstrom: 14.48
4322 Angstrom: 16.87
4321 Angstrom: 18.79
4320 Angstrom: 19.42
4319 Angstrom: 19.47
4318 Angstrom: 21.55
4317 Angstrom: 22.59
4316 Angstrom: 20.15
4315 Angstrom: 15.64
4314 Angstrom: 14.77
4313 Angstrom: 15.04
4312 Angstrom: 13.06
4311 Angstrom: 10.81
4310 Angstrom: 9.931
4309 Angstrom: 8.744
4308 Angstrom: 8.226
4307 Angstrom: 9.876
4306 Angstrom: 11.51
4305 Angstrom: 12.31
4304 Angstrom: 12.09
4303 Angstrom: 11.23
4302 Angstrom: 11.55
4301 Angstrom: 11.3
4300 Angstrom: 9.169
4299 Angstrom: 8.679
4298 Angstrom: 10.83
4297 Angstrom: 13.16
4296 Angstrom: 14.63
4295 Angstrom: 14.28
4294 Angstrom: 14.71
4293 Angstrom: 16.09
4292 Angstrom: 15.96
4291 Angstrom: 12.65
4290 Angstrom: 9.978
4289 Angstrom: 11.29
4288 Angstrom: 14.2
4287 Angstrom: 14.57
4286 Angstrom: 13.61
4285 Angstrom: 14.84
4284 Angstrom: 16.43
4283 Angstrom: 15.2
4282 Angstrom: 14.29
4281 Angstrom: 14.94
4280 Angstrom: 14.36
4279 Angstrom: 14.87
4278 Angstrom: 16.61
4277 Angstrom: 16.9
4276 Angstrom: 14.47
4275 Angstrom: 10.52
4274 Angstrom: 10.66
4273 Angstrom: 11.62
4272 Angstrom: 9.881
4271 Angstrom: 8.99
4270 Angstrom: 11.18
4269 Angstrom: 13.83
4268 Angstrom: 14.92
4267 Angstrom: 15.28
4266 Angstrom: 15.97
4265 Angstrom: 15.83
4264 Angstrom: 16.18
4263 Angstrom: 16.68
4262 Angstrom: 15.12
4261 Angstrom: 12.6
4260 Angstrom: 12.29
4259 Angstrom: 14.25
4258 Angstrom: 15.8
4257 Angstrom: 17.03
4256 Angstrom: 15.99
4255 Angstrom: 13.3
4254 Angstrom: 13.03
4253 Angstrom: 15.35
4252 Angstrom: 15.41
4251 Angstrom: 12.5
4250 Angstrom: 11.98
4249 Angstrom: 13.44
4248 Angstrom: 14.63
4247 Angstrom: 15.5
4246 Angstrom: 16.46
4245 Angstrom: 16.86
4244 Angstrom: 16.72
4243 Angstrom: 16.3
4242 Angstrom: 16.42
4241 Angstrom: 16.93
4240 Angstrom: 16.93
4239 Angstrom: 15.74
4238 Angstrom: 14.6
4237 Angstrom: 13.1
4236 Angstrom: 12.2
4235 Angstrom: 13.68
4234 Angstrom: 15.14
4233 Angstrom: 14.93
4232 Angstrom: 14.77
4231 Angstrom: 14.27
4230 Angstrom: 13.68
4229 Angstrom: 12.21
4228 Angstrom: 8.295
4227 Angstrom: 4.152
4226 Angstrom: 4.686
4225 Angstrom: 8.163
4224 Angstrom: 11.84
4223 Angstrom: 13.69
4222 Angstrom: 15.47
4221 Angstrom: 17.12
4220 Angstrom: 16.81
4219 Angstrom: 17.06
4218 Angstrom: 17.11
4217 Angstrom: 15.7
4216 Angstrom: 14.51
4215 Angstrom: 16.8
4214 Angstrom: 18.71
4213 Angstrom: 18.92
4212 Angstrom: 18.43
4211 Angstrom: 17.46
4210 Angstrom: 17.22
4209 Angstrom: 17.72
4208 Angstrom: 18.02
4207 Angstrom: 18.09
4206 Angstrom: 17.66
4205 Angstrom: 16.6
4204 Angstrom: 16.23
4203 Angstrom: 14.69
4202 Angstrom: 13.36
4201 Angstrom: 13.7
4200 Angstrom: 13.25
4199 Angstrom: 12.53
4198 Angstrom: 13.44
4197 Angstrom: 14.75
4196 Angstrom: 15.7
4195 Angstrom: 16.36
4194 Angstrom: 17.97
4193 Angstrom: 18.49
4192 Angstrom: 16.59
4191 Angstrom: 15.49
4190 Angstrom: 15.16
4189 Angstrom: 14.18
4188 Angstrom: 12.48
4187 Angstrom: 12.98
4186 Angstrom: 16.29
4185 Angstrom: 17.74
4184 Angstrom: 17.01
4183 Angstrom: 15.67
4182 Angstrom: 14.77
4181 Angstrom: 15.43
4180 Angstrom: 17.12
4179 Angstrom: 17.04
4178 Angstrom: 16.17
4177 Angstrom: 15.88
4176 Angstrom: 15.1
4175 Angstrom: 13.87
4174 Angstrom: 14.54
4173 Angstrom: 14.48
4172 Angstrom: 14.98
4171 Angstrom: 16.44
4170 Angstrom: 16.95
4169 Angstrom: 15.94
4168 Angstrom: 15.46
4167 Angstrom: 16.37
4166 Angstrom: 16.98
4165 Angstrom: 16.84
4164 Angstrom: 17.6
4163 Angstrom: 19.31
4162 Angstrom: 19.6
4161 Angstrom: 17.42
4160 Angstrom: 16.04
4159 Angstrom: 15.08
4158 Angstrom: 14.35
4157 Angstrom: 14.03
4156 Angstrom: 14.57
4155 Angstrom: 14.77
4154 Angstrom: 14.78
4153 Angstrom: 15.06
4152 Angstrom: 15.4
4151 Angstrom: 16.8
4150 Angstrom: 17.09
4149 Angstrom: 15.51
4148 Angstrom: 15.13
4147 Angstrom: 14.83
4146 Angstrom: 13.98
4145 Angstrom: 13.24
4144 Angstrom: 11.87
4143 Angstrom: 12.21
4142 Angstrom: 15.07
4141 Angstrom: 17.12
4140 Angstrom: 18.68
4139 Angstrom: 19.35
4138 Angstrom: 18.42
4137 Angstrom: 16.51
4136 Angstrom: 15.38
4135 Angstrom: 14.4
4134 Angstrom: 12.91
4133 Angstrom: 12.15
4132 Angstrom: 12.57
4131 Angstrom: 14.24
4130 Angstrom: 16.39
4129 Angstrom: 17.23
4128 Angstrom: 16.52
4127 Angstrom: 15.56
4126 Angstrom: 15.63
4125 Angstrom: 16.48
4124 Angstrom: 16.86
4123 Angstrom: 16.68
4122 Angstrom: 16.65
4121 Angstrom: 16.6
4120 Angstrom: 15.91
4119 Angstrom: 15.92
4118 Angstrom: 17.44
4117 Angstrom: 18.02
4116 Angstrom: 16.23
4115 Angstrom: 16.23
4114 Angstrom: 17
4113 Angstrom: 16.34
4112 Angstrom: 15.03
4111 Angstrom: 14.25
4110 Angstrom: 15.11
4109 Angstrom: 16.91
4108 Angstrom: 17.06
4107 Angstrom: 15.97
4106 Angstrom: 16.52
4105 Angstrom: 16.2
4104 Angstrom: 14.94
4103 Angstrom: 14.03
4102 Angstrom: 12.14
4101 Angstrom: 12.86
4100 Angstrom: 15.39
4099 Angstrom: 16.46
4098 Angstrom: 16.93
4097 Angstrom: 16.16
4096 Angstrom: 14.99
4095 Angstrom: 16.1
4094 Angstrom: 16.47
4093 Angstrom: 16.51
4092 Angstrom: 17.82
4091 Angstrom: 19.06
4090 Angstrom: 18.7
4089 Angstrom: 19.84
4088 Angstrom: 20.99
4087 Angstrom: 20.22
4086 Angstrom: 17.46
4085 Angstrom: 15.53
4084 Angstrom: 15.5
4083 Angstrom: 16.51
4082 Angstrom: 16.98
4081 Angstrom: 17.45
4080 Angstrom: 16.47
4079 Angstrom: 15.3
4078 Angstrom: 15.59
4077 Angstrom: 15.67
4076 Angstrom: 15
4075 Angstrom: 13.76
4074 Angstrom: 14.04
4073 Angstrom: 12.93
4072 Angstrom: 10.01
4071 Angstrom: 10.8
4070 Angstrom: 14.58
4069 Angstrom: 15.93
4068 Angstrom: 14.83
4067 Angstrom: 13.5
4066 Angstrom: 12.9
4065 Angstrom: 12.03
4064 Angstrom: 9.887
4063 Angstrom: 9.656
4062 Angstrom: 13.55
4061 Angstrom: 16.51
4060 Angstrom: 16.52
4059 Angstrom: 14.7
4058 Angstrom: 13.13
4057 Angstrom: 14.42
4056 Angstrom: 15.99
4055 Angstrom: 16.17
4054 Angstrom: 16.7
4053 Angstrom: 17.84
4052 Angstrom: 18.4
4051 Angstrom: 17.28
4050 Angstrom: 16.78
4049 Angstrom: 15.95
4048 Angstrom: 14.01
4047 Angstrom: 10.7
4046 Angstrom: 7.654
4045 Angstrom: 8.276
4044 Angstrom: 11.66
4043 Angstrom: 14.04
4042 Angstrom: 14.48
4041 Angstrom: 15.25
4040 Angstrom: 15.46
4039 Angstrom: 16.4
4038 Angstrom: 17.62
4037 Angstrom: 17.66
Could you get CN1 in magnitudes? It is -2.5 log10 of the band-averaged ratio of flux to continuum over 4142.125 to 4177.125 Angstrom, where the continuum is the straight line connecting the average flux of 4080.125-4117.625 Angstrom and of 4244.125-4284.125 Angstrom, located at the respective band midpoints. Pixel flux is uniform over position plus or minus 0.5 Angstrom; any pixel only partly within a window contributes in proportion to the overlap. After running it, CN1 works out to 0.01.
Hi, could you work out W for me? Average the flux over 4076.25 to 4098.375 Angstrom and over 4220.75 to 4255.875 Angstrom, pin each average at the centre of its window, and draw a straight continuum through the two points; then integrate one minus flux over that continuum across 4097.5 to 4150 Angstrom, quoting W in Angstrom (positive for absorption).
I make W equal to 2.1 Angstrom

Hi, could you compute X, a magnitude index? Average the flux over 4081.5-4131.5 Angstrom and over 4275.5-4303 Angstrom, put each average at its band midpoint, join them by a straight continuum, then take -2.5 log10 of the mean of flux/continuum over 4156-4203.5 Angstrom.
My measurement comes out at -0.02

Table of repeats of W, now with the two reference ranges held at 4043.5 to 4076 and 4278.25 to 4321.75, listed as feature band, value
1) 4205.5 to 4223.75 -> -4.1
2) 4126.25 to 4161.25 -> -3.6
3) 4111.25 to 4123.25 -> -2.3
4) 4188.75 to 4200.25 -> -1.3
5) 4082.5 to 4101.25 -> -4.4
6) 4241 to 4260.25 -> -1.5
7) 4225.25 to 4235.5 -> 1.8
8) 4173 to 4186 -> -1.8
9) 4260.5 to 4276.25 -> 0.6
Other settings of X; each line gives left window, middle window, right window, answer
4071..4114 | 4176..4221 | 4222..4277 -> -0.12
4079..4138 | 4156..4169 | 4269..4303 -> -0.09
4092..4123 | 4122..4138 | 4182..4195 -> 0.03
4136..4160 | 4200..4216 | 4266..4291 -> -0.15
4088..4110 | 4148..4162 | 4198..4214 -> 0.05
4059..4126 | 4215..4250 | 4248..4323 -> 0.02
